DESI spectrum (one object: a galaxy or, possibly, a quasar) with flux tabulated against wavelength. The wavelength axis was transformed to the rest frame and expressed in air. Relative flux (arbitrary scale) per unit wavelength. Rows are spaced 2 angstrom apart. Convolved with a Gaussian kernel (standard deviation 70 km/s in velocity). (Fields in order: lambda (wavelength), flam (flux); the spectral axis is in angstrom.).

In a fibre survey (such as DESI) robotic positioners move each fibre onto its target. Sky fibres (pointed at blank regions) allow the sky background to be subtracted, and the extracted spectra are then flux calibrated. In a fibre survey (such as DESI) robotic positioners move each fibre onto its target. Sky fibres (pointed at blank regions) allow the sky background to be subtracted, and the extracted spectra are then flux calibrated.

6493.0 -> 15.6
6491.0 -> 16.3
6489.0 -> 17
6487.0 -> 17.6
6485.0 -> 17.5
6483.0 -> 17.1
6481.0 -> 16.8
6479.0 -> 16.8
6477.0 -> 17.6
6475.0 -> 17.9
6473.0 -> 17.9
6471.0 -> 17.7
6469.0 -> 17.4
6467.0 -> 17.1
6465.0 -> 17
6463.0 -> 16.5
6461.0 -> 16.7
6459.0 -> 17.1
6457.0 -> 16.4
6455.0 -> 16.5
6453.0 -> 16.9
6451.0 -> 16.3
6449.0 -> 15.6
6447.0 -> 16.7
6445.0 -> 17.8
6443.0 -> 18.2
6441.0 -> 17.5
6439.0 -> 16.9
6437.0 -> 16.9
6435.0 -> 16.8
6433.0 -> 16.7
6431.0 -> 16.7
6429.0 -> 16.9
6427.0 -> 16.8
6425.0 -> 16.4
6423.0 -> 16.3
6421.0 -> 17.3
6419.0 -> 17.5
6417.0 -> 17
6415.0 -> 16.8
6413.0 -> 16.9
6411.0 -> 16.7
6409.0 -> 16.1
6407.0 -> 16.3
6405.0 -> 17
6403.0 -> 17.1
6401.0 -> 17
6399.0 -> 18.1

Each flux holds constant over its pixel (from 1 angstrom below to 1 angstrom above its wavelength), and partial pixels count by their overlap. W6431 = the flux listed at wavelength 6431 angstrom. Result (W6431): 16.7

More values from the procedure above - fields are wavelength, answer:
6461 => 16.7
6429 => 16.9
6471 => 17.7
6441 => 17.5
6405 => 17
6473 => 17.9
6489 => 17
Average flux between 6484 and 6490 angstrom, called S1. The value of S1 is 17.4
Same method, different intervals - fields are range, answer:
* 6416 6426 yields 16.9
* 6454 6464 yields 16.6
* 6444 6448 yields 17.2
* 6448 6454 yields 16.3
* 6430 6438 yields 16.8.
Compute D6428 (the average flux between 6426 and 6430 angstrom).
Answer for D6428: 16.9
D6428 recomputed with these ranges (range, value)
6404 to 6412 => 16.5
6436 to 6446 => 17.5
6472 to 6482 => 17.4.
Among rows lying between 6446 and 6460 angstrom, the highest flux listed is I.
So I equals 17.1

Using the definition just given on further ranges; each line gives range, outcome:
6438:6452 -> 18.2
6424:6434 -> 16.9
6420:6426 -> 17.3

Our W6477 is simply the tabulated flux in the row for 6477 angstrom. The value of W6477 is 17.6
